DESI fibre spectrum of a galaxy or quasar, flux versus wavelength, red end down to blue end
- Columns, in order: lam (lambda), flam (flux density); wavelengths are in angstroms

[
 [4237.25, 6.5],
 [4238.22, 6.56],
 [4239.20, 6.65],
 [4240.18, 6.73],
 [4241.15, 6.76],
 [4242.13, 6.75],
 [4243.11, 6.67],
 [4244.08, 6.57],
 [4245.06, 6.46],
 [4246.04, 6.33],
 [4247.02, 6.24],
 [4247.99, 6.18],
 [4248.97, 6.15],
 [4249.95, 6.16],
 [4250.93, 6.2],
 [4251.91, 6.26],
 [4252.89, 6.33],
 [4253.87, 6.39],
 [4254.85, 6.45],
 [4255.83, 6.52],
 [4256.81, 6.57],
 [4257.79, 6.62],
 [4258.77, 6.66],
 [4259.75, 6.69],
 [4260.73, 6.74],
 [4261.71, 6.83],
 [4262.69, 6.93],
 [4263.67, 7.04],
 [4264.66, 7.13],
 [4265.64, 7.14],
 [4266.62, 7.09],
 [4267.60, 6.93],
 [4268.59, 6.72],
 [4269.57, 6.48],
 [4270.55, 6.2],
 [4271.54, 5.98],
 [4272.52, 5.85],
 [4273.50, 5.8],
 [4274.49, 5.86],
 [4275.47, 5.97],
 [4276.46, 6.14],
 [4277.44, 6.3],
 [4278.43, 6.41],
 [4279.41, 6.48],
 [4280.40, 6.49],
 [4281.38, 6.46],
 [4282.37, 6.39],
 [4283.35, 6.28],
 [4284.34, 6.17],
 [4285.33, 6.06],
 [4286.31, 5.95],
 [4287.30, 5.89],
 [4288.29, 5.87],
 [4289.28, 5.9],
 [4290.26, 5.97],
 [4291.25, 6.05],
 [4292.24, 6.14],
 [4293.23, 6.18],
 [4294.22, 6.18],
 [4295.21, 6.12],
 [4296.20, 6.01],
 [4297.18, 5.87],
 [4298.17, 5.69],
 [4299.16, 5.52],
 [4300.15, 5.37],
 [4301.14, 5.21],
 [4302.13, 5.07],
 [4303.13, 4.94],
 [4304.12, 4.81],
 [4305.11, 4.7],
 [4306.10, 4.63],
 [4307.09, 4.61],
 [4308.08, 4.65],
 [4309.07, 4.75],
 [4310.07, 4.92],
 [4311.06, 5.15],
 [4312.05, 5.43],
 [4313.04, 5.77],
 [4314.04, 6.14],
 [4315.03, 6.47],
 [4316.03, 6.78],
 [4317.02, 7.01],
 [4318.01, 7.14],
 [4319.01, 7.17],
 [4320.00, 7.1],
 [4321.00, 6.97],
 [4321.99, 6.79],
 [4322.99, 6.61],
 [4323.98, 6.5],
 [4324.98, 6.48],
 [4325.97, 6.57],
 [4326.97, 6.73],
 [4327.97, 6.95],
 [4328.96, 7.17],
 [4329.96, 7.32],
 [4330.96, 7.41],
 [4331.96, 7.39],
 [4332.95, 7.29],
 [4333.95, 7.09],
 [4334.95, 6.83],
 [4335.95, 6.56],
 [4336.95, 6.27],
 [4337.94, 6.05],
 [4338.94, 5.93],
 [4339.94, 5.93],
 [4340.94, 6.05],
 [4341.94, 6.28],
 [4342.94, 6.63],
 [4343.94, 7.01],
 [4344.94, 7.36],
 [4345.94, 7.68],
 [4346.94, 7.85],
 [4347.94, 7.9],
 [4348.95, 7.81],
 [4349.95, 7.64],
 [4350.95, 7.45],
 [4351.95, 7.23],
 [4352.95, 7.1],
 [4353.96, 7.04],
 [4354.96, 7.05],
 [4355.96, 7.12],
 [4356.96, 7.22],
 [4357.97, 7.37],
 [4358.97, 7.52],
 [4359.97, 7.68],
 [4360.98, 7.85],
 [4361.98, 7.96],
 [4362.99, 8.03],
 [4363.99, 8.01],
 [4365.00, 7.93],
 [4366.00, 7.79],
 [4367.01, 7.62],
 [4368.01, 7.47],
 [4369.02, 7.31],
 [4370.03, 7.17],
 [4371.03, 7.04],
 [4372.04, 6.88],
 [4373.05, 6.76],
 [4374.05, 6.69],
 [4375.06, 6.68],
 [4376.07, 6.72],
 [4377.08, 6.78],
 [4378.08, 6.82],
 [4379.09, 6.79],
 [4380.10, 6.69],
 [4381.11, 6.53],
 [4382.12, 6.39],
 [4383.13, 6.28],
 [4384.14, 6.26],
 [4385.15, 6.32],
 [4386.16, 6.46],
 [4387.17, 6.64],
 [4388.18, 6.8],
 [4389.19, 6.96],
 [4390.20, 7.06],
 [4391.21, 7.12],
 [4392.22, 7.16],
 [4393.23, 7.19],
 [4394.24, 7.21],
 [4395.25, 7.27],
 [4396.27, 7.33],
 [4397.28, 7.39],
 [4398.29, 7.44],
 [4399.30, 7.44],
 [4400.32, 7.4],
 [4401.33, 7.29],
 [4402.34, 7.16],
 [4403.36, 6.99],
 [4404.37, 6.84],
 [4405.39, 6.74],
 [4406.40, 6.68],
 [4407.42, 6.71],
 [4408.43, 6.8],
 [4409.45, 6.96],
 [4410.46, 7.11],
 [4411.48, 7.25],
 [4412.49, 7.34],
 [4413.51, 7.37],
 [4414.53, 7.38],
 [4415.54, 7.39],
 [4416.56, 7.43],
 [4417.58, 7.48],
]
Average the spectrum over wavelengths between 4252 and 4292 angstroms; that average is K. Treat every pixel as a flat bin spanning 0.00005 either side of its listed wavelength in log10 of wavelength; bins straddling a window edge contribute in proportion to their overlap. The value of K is 6.39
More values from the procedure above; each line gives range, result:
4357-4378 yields 7.35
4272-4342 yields 6.13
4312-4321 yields 6.63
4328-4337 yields 7.07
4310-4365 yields 6.95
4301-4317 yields 5.3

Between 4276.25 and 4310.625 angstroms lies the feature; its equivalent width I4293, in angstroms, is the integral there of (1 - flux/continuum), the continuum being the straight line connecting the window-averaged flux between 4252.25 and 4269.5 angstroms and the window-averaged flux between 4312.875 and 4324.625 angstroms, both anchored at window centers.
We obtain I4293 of 5.2 angstroms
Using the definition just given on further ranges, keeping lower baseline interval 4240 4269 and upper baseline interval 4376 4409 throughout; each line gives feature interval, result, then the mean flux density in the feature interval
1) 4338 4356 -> -0.6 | 7.03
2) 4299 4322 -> 3.5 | 5.69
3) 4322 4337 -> -0.3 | 6.89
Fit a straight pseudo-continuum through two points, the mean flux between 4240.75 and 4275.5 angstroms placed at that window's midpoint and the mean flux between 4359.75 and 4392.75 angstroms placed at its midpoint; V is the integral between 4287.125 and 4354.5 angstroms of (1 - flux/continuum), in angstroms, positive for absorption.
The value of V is 4.45 angstroms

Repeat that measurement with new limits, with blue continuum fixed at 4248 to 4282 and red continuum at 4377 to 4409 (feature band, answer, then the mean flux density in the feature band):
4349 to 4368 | -2.1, 7.54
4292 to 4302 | 1.2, 5.8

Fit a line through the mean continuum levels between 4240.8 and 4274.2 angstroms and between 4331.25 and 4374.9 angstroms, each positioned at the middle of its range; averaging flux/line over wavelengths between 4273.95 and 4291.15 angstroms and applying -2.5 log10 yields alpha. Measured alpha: 0.09 mag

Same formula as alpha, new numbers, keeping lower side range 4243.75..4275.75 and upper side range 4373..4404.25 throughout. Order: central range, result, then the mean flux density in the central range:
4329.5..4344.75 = 0.01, 6.68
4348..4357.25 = -0.08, 7.33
